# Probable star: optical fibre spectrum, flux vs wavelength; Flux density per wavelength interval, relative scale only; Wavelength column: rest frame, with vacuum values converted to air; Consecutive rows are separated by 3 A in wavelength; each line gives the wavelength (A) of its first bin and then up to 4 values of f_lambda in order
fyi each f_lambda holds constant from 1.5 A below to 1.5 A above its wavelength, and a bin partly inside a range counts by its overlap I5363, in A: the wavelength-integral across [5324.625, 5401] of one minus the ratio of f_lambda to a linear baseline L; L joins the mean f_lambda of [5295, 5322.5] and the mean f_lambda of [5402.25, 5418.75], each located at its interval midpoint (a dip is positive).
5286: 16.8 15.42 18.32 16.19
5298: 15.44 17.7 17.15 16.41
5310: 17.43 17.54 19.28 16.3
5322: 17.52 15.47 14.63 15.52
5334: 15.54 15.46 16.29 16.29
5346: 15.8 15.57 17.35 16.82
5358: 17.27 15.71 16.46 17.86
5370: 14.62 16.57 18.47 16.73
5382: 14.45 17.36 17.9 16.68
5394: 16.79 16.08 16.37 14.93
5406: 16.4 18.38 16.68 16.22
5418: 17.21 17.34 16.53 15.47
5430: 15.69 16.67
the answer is 2.6 A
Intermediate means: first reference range 17.1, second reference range 16.7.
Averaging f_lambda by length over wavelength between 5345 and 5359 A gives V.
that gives 16.6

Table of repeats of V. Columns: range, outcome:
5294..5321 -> 17.1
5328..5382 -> 16.3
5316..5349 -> 16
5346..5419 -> 16.6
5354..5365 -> 16.6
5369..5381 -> 16.6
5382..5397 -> 16.8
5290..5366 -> 16.5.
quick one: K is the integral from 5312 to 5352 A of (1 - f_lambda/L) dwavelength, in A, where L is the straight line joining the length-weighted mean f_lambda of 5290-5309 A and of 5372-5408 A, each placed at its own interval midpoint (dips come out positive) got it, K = 1.1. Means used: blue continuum 16.8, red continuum 16.6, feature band 16.3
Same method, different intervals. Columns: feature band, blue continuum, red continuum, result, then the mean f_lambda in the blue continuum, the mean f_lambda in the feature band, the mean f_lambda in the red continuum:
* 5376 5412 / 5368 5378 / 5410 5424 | 0.2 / 16.6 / 16.6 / 16.9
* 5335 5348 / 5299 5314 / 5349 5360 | 0.8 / 17.2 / 15.9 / 16.9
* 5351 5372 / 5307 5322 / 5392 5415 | 0.5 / 17.5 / 16.6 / 16.5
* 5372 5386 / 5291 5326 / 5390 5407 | -0.3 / 17.1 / 16.7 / 16.2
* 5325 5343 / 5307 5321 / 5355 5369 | 1.7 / 17.5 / 15.6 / 16.7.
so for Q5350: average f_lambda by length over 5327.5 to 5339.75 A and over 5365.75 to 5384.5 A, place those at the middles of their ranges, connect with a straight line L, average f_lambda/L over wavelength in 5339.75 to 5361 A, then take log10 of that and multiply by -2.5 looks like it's -0.04 mag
